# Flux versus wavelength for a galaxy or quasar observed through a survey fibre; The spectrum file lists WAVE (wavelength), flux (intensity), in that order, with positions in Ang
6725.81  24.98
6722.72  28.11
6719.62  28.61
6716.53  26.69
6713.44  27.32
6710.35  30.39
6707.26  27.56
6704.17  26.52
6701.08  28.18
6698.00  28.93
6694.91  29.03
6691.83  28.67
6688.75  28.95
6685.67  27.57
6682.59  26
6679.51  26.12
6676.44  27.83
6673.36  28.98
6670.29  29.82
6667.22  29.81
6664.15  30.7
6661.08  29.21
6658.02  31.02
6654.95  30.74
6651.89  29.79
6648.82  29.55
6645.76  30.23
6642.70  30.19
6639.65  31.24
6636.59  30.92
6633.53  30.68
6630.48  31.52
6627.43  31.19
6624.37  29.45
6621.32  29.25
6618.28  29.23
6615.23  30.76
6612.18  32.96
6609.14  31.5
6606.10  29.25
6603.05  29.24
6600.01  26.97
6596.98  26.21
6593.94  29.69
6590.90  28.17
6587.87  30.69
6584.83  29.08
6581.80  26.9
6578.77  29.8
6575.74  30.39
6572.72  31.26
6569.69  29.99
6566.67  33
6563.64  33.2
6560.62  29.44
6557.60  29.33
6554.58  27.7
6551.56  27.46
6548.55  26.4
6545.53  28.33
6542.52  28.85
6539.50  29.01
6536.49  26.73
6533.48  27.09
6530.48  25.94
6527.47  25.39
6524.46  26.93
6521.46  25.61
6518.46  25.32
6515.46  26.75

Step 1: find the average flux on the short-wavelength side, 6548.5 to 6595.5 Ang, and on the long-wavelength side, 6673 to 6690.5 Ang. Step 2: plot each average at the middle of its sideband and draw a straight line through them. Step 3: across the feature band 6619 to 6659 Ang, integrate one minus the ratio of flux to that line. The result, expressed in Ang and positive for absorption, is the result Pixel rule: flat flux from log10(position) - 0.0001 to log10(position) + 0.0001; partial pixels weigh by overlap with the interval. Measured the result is -3.0 Ang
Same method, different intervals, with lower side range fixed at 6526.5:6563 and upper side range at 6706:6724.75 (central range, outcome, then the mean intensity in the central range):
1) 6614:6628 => -0.98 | 29.9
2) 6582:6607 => -0.61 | 28.5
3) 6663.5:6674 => -0.69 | 29.8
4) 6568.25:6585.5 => -1.08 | 29.6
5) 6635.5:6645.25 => -0.97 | 30.7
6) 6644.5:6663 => -1.41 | 30.1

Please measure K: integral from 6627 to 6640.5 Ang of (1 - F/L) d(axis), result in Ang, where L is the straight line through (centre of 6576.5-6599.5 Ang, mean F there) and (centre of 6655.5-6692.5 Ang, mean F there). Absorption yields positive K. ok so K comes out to -1.1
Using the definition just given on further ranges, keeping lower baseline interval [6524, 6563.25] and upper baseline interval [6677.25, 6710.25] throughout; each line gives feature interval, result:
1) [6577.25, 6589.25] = -0.6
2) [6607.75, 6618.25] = -1.3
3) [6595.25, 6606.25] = 0.0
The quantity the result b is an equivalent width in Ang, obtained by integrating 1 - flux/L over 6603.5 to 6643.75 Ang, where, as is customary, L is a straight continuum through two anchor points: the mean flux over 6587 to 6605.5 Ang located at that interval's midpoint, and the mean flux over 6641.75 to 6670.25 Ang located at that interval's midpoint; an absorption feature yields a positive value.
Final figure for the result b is -1.9 Ang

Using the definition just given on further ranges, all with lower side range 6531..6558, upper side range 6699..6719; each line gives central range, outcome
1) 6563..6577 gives -1.9 Ang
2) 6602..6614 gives -1.3 Ang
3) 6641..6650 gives -0.7 Ang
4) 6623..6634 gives -1.2 Ang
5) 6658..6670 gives -1.0 Ang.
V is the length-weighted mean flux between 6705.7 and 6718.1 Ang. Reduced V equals 28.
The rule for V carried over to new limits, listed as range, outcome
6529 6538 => 26.6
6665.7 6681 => 28.5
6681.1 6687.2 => 26.8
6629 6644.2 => 30.9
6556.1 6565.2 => 30.7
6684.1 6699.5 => 28.6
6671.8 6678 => 28.4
